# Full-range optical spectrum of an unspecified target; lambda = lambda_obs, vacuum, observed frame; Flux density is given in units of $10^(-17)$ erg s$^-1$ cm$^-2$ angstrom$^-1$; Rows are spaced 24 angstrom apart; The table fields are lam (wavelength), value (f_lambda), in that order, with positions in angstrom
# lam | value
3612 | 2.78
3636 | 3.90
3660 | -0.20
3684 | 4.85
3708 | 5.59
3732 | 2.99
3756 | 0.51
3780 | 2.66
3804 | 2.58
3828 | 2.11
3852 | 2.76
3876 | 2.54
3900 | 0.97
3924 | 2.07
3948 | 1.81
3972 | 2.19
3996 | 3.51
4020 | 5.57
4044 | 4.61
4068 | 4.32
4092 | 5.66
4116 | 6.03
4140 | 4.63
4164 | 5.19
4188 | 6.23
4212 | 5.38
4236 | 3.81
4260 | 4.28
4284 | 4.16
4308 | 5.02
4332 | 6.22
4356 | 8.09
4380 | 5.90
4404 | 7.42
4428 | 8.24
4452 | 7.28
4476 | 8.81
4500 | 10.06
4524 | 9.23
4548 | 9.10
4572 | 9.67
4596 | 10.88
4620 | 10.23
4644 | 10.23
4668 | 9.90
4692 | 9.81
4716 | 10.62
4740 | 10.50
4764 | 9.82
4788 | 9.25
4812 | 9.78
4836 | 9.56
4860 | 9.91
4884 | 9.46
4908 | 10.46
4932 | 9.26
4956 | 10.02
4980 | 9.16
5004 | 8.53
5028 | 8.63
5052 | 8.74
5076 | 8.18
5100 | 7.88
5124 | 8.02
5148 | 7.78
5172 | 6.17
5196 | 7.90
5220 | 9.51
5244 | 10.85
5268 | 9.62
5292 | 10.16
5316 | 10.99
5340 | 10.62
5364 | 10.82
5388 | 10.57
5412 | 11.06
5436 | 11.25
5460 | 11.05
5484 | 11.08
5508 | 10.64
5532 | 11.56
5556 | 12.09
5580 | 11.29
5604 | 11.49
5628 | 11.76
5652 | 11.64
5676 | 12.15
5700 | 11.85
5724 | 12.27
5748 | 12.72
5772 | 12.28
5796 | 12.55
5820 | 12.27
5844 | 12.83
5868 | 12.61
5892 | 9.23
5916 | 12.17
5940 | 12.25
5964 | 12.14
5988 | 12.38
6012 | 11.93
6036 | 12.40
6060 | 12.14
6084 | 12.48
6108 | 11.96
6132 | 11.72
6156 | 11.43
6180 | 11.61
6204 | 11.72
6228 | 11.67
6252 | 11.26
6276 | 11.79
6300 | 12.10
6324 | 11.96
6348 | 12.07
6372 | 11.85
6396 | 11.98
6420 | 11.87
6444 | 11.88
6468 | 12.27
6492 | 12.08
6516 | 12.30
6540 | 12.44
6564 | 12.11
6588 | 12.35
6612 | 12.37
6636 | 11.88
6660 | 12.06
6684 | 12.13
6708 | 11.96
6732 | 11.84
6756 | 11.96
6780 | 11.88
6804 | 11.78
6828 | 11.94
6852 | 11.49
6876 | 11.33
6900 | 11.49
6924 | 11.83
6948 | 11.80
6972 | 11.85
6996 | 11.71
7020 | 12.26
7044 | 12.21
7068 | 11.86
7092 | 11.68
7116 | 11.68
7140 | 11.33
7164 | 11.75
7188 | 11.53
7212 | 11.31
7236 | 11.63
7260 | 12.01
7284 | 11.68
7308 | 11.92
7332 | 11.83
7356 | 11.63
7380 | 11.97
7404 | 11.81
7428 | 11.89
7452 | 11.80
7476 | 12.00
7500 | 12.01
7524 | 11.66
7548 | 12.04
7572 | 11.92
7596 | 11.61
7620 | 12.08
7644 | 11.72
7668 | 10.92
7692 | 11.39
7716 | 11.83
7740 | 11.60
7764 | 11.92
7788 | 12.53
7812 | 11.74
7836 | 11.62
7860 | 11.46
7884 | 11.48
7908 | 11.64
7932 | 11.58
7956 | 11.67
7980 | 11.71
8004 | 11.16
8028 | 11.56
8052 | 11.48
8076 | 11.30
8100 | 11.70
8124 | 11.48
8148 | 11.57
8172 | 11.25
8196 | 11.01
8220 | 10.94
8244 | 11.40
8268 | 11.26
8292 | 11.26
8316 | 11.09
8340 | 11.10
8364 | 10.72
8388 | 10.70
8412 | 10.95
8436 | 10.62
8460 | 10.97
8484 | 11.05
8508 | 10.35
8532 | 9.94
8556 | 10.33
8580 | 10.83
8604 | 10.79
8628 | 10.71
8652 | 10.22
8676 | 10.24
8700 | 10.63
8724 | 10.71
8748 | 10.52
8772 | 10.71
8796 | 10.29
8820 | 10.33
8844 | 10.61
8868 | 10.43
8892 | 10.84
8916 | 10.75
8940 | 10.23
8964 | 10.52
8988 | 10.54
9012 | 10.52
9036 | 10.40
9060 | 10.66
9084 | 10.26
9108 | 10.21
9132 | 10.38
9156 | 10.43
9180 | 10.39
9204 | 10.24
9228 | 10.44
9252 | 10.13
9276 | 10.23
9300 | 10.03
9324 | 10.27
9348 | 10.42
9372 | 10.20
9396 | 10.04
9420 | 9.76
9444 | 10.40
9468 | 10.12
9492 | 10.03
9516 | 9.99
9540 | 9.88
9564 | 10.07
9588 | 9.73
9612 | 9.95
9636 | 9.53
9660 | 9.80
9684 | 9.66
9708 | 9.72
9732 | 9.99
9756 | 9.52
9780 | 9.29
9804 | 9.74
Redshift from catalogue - 0.000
